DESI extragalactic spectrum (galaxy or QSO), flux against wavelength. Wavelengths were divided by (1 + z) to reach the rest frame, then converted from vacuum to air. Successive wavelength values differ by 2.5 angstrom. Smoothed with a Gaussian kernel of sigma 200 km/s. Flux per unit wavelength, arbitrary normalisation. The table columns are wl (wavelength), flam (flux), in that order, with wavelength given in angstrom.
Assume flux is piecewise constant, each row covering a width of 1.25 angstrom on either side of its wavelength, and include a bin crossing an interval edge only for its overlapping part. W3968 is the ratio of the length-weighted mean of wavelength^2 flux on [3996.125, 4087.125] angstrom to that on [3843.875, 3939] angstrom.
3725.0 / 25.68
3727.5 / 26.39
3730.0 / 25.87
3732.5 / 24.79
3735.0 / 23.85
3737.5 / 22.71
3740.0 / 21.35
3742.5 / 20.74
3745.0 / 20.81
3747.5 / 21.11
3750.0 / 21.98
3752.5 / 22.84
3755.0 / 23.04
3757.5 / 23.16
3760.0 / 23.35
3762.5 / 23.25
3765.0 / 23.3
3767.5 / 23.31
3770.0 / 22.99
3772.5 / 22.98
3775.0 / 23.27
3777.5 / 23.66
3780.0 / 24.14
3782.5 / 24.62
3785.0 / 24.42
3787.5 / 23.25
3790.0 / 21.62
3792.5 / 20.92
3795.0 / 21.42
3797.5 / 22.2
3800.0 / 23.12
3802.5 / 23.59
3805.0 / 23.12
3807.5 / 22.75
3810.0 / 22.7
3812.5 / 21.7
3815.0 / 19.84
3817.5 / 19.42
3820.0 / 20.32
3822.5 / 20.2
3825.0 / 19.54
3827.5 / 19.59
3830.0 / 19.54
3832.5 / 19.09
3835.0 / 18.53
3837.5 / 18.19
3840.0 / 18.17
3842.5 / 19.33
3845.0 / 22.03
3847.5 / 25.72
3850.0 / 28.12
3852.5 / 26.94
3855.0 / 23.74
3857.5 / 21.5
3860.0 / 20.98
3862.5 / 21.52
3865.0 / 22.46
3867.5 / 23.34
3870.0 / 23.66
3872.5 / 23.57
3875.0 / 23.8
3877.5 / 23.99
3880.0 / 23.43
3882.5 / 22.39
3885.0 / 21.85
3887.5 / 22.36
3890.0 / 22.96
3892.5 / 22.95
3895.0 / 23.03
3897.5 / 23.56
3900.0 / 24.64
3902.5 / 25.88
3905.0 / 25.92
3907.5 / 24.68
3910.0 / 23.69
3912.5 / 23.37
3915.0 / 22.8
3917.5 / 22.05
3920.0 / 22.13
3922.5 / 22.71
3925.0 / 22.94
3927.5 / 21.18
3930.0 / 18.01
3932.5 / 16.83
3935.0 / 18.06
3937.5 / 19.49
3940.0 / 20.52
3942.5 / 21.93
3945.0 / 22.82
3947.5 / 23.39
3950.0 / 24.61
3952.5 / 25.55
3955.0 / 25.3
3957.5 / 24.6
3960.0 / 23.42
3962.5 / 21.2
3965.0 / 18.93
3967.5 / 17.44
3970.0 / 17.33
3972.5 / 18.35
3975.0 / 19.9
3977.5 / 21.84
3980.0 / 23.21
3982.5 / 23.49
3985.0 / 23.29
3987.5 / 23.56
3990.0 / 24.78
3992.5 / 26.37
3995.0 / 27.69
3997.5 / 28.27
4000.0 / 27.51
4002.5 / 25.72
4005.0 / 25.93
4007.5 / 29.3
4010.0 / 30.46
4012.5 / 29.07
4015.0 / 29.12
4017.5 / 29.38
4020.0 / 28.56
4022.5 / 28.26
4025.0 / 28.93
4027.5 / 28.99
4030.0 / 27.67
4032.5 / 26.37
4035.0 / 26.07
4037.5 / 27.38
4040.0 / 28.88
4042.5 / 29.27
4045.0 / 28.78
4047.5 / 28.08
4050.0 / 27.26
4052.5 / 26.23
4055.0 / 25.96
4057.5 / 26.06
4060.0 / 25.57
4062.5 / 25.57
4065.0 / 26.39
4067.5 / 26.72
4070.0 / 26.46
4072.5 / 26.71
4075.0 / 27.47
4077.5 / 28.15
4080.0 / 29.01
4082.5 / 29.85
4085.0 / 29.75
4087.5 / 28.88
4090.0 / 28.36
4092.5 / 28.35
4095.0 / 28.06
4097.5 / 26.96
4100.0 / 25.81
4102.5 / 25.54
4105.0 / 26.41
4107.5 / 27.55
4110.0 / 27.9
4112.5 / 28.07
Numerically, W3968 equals 1.31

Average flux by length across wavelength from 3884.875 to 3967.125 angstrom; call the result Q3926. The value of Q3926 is 22.5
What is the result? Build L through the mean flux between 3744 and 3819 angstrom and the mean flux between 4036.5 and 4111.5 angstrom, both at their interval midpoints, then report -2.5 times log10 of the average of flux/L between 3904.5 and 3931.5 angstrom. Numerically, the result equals 0.11 mag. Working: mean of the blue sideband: 22.6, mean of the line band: 22.5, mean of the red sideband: 27.4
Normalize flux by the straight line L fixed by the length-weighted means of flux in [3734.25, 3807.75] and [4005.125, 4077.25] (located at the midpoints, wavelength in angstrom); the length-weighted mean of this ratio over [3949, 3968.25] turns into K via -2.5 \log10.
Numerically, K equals 0.15 mag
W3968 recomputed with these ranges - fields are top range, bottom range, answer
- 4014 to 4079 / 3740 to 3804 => 1.39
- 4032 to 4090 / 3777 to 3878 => 1.40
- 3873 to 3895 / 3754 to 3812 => 1.05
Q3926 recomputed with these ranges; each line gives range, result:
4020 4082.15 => 27.4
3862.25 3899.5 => 23.1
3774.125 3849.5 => 21.6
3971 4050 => 26.6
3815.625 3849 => 20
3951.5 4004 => 23.2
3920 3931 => 21.4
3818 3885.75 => 21.9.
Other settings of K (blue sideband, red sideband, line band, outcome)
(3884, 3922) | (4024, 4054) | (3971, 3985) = 0.20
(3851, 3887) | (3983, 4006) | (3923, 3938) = 0.24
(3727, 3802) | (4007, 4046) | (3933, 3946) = 0.30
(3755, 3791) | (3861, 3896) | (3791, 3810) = 0.04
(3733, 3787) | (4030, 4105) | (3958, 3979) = 0.28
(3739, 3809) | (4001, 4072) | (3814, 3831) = 0.19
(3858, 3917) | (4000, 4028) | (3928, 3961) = 0.17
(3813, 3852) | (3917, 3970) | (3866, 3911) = -0.13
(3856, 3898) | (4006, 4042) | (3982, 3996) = 0.09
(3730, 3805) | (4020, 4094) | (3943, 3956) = 0.07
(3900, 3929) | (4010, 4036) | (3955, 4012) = 0.12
